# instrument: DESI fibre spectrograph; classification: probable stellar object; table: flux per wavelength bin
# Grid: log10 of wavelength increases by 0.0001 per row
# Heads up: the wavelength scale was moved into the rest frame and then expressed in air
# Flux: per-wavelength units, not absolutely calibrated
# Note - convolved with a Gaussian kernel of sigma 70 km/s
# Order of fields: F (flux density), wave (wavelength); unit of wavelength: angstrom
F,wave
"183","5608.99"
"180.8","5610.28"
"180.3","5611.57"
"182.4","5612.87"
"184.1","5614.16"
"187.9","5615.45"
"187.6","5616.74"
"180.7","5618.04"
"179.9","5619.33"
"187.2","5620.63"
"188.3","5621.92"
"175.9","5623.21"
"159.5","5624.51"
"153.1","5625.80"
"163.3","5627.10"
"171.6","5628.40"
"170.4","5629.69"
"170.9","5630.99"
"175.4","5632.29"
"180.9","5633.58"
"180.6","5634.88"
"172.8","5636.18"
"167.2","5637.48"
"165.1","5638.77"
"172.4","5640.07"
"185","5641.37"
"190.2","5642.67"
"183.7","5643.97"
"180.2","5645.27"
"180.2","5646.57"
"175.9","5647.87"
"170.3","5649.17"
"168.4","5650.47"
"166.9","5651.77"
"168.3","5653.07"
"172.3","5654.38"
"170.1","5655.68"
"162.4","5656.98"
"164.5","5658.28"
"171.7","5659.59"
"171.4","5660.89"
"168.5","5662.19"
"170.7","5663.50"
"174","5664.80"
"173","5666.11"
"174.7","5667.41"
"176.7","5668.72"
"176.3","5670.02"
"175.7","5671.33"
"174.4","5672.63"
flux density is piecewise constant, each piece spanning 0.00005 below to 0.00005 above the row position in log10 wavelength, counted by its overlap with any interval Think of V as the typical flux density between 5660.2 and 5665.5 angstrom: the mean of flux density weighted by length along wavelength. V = 171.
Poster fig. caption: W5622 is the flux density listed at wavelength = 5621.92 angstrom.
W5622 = 188.3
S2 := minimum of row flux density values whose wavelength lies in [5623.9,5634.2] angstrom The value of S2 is 153.1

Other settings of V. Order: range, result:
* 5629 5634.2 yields 175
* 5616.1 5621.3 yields 184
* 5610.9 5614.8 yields 182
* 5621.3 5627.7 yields 168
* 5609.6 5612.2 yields 181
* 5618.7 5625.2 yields 178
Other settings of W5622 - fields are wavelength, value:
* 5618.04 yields 180.7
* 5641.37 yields 185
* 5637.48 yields 167.2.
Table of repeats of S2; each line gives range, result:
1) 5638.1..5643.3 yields 165.1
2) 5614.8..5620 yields 179.9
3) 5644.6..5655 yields 166.9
